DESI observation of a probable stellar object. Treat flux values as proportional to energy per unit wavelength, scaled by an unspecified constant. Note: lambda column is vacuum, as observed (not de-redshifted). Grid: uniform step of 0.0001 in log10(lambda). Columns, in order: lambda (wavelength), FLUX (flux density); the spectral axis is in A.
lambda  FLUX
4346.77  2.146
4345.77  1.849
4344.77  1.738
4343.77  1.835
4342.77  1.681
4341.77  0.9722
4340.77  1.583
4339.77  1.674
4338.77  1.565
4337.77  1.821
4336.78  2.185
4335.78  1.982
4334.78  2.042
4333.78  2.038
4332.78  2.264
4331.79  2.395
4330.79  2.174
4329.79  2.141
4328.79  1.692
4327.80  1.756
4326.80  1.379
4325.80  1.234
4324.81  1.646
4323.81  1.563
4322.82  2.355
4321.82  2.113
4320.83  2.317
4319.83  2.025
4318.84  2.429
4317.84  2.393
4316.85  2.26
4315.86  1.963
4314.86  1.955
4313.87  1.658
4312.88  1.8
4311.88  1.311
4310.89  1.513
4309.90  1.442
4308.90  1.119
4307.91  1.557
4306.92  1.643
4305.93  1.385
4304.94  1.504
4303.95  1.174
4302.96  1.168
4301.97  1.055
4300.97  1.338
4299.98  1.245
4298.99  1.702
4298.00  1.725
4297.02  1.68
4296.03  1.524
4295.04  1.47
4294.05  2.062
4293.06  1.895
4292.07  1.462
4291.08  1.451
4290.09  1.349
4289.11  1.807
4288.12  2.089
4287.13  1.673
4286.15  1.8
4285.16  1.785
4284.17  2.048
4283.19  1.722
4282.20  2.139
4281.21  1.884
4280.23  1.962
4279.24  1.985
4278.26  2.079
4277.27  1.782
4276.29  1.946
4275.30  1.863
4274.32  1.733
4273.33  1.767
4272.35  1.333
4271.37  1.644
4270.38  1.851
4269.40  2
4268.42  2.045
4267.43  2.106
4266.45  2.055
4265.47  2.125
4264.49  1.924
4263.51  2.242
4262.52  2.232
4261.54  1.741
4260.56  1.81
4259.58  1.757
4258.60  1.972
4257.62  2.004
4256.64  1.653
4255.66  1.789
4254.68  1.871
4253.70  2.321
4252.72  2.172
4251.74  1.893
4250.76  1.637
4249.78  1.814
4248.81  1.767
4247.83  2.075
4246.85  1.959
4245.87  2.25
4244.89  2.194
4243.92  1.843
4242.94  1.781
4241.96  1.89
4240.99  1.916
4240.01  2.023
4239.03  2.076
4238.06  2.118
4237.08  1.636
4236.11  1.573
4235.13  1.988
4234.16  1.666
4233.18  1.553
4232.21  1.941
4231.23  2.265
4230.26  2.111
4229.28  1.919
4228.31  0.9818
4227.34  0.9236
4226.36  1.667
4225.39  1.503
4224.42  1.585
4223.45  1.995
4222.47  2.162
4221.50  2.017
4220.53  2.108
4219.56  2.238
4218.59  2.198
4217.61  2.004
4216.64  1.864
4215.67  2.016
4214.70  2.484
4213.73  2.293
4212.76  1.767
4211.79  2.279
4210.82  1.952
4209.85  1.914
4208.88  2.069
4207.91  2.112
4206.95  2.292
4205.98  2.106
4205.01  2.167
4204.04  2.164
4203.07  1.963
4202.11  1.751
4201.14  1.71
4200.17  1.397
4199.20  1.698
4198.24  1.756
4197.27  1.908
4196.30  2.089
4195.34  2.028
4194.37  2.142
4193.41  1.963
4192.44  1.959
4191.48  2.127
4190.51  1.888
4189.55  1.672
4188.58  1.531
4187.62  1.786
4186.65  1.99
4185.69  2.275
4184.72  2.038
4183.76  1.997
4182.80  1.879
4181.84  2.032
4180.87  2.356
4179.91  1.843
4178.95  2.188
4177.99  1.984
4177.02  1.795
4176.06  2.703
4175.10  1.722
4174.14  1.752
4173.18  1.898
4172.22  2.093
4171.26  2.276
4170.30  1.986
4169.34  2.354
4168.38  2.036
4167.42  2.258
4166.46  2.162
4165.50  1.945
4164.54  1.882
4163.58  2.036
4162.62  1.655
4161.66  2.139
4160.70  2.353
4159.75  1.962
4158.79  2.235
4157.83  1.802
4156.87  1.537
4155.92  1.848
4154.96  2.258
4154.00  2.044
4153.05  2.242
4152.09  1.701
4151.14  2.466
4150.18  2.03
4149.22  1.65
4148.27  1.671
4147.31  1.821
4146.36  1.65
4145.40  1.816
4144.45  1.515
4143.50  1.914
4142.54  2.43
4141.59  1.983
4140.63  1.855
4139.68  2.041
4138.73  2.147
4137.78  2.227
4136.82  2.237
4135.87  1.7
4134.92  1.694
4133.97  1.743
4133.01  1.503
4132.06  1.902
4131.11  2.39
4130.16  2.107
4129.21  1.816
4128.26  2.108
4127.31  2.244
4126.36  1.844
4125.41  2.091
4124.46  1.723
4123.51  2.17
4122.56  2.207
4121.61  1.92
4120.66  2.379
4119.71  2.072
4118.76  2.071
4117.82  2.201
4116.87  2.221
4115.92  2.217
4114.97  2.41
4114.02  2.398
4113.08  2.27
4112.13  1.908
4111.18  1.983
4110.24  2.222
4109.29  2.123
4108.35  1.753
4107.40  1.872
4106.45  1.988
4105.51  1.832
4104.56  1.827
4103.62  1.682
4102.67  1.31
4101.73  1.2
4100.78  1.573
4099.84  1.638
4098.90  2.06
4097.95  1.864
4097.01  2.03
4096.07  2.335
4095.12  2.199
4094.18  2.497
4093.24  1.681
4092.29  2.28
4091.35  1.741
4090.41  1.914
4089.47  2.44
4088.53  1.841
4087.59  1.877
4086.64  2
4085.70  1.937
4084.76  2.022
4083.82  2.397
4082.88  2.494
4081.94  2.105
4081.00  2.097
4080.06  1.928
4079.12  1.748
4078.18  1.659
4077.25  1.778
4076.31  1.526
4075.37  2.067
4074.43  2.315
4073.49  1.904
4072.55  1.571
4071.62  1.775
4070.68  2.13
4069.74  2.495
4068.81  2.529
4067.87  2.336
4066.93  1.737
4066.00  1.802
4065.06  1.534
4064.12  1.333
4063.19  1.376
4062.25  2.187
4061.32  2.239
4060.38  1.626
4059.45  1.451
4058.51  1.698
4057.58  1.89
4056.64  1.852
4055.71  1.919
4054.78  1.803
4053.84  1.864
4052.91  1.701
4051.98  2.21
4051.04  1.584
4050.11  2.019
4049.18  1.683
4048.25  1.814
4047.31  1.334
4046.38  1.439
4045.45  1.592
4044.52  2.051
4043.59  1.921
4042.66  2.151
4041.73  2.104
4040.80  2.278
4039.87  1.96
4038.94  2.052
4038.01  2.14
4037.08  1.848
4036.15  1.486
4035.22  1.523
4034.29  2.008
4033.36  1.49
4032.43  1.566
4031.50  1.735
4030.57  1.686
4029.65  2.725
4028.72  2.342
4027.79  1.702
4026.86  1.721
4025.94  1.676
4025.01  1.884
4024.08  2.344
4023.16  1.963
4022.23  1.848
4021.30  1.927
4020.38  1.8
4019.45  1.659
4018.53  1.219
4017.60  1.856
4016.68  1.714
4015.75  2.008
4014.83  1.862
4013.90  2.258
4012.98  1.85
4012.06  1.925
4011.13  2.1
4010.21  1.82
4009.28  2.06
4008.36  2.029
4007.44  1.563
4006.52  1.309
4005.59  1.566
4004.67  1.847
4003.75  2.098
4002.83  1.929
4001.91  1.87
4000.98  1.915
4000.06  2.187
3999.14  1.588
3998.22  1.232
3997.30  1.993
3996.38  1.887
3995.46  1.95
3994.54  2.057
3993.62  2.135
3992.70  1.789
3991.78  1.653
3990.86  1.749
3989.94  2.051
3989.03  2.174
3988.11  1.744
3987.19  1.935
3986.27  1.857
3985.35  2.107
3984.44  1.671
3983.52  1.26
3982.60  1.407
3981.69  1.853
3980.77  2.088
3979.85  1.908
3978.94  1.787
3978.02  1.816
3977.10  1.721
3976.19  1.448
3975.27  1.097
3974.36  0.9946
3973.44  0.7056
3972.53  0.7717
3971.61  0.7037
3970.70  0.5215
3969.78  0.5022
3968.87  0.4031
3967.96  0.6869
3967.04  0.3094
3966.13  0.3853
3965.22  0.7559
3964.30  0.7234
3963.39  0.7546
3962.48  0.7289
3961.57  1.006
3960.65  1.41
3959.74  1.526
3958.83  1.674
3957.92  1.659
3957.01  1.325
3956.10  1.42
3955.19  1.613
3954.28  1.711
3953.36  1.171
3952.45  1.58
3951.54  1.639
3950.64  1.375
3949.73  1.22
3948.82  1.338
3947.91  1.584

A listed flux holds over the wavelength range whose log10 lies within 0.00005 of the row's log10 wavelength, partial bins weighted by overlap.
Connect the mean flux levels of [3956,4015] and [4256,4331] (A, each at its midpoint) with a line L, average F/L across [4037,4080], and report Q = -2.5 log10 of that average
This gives -0.18 mag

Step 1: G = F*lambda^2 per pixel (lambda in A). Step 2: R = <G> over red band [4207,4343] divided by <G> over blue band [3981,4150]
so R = 1.06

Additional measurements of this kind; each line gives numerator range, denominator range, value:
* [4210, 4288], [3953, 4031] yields 1.35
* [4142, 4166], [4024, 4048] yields 1.10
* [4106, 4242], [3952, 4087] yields 1.24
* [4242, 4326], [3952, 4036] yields 1.30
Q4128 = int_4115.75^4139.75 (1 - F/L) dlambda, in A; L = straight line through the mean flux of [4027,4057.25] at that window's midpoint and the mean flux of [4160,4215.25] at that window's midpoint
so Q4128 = -1.1 A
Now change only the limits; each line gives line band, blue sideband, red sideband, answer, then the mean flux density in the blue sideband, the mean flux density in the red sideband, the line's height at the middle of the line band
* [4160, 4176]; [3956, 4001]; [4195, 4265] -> -2.2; 1.42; 1.92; 1.8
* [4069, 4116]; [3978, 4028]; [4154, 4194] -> -1.3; 1.84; 2.01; 1.93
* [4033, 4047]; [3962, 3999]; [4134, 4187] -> -2.4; 1.39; 2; 1.59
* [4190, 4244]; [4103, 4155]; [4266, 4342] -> -1.0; 2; 1.77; 1.89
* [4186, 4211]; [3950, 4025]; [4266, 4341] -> -3.2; 1.56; 1.78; 1.71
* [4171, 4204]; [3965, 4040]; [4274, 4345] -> -4.3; 1.67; 1.76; 1.72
